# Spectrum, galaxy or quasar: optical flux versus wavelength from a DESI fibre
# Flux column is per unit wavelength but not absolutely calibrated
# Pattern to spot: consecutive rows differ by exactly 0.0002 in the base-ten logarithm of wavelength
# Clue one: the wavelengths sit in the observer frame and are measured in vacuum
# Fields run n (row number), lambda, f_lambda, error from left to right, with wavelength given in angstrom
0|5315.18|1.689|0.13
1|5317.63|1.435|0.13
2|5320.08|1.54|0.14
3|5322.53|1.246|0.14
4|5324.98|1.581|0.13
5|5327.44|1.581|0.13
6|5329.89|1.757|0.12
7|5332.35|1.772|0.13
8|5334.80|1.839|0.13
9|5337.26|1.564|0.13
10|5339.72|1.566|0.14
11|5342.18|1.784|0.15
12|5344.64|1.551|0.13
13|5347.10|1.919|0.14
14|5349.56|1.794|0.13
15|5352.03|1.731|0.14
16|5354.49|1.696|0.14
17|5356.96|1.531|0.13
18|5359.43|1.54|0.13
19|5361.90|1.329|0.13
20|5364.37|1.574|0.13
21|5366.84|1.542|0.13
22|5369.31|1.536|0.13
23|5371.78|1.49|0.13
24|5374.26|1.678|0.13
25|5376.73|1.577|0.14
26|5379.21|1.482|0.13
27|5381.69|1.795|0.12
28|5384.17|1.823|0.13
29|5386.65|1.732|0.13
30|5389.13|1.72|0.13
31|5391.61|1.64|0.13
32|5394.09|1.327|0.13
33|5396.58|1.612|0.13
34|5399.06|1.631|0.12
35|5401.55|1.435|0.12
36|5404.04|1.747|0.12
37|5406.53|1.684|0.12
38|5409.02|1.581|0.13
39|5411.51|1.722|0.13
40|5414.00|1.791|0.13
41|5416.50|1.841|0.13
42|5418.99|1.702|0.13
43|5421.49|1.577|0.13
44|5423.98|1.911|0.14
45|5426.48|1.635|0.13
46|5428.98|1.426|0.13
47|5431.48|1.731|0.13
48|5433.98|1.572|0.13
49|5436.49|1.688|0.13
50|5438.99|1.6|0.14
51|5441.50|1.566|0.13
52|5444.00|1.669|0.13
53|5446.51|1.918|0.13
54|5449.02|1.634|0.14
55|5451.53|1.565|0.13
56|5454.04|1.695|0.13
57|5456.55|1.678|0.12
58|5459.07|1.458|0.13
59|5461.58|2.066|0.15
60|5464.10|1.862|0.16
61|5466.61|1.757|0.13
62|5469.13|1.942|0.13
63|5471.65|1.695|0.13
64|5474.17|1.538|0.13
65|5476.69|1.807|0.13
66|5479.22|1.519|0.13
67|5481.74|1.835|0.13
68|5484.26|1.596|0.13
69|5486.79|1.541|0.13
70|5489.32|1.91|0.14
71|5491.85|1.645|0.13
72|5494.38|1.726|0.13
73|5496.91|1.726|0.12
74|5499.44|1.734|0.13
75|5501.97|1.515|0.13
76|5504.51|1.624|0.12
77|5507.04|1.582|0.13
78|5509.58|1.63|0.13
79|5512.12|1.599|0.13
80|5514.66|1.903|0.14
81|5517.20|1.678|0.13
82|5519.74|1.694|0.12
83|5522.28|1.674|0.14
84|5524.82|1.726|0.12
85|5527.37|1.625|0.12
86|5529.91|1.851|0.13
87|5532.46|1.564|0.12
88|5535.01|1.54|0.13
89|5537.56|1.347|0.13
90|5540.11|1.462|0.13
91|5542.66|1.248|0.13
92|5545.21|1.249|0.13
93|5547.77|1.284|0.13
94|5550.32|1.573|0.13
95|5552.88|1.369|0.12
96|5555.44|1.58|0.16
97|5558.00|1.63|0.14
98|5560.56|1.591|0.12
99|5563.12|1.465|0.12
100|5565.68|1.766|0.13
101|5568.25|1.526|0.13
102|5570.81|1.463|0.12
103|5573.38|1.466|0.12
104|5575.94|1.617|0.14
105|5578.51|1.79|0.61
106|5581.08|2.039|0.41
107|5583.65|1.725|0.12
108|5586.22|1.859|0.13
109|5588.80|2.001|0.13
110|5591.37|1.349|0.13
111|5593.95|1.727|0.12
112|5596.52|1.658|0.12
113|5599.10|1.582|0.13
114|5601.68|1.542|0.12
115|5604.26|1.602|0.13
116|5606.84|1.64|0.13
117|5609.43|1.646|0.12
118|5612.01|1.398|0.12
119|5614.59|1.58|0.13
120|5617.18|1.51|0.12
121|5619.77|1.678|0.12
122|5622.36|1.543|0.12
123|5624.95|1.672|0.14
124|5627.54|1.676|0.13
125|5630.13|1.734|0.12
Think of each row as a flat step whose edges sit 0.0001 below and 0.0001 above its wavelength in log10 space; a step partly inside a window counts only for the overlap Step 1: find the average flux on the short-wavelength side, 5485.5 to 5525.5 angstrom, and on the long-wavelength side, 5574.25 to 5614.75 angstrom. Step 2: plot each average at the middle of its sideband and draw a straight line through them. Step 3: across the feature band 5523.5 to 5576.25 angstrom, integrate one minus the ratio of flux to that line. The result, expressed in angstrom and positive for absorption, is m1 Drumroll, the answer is 5.0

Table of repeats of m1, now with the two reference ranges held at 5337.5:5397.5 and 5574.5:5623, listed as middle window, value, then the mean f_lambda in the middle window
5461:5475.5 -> -1.4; 1.8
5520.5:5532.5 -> -0.4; 1.7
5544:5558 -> 1.9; 1.43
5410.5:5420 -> -0.8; 1.77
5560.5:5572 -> 0.6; 1.56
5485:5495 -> -0.3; 1.7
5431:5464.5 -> -1.1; 1.69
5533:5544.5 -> 1.7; 1.4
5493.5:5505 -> -0.2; 1.67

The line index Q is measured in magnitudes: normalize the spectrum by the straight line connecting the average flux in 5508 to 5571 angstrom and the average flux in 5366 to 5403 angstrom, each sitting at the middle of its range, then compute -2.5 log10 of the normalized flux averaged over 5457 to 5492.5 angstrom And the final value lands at -0.10 mag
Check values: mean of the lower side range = 1.6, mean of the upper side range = 1.56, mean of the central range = 1.73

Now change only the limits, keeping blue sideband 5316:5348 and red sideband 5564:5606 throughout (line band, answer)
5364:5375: 0.05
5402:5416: -0.04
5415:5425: -0.07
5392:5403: 0.08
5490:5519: -0.01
